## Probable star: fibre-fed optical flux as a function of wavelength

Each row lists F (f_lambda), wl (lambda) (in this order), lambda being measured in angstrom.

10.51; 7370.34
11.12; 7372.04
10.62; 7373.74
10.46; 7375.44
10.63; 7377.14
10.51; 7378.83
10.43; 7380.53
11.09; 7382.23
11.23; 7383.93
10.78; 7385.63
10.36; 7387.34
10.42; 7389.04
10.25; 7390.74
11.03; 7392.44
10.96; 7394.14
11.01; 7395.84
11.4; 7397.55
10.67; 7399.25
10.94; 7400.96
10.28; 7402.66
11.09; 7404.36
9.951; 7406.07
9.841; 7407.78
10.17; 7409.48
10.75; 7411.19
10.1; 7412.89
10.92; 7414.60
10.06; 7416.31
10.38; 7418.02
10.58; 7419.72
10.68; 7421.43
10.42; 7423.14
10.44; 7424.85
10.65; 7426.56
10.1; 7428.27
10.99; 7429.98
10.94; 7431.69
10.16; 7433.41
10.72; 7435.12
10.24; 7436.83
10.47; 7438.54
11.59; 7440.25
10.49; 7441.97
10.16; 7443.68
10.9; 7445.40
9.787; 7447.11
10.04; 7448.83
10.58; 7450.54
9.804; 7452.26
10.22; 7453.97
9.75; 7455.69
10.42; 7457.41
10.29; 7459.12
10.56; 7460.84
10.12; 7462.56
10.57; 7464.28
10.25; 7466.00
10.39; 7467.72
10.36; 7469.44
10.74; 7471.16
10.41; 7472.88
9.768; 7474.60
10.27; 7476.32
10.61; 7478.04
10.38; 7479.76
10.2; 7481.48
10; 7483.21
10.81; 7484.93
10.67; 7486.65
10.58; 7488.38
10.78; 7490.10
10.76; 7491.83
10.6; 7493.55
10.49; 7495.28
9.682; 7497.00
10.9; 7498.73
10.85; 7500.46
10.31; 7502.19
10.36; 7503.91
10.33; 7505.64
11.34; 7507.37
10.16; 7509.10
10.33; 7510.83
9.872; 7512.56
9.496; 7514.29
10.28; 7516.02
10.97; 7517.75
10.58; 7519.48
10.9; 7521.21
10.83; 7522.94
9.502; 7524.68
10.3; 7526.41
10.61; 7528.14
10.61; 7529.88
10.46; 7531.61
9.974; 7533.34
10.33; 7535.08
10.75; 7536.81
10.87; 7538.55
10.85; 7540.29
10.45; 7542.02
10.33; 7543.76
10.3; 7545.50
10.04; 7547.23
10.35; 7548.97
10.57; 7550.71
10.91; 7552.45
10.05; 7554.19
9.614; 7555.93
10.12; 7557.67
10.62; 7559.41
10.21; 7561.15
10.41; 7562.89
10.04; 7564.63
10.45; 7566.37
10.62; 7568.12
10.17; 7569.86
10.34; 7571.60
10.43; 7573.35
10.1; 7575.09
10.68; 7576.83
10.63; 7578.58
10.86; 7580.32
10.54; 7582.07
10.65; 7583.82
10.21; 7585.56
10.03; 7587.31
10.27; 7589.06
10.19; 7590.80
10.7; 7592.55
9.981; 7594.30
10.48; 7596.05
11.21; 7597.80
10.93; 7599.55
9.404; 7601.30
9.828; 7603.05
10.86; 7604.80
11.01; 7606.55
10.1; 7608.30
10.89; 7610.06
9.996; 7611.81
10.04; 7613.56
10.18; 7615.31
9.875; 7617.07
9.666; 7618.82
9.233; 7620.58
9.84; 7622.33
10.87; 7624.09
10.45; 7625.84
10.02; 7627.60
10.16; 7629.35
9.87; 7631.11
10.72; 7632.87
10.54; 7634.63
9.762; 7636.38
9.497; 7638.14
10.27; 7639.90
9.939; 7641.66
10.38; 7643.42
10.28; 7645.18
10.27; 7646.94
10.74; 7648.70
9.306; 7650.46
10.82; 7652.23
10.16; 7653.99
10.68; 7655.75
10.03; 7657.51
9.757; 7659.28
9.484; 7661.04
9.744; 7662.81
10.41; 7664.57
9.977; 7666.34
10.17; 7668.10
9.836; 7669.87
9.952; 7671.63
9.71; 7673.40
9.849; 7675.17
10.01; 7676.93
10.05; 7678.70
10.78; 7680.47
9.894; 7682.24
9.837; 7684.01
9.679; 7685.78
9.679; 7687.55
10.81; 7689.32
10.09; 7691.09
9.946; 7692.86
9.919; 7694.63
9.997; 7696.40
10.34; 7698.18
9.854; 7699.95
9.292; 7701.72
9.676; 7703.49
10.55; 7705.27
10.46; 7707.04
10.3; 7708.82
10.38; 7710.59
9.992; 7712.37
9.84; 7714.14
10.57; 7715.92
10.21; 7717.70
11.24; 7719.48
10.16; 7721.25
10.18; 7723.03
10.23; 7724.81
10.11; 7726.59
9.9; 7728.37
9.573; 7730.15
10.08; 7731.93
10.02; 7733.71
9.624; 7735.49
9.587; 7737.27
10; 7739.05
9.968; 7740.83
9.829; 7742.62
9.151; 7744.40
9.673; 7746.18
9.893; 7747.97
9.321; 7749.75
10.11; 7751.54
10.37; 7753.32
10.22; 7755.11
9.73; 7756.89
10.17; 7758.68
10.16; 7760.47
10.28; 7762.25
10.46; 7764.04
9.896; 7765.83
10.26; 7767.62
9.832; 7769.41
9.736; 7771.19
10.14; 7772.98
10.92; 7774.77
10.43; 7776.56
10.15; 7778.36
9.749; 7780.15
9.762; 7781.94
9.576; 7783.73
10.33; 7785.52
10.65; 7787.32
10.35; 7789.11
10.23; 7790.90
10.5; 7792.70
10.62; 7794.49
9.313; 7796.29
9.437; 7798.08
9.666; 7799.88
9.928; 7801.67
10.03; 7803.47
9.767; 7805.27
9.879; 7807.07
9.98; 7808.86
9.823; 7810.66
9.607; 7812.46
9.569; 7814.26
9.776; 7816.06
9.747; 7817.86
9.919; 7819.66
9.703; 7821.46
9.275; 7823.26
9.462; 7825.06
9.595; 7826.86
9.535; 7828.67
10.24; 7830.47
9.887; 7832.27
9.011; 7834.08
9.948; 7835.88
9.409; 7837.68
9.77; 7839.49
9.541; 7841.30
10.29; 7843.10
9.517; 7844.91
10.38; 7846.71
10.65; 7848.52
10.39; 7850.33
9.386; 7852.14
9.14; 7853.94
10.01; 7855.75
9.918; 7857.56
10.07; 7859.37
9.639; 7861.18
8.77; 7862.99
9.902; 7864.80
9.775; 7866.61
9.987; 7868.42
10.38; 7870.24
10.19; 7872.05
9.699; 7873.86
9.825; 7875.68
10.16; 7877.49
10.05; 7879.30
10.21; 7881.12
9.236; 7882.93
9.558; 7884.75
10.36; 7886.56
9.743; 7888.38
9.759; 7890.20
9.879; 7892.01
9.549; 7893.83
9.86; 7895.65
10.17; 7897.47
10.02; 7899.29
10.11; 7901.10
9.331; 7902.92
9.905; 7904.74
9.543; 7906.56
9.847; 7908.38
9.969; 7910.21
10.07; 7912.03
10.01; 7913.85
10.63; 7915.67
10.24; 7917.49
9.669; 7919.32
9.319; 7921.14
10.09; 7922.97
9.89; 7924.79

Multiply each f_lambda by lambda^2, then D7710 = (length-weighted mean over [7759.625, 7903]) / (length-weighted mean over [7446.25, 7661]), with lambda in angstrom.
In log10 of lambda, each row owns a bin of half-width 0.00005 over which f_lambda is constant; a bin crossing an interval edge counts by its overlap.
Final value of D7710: 1.03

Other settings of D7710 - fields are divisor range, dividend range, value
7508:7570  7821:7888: 1.03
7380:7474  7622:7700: 1.02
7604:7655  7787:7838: 1.01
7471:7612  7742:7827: 1.02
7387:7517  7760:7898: 1.05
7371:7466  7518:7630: 1.03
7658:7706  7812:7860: 1.02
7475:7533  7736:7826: 1.02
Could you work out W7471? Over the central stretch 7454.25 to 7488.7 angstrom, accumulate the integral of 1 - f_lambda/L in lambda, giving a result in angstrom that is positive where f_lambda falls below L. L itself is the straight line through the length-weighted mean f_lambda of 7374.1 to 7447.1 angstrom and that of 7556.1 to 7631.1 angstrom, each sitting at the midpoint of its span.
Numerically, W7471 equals 0.5 angstrom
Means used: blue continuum 10.6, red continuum 10.3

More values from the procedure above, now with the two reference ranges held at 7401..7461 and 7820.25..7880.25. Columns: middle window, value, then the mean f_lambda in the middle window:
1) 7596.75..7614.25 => -0.5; 10.4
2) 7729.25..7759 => 0.4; 9.84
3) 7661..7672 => 0.1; 9.97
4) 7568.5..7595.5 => -0.5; 10.4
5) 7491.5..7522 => -0.4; 10.5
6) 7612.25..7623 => 0.4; 9.82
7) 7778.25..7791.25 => -0.3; 10.1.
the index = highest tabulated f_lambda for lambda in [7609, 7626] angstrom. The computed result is 10.89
